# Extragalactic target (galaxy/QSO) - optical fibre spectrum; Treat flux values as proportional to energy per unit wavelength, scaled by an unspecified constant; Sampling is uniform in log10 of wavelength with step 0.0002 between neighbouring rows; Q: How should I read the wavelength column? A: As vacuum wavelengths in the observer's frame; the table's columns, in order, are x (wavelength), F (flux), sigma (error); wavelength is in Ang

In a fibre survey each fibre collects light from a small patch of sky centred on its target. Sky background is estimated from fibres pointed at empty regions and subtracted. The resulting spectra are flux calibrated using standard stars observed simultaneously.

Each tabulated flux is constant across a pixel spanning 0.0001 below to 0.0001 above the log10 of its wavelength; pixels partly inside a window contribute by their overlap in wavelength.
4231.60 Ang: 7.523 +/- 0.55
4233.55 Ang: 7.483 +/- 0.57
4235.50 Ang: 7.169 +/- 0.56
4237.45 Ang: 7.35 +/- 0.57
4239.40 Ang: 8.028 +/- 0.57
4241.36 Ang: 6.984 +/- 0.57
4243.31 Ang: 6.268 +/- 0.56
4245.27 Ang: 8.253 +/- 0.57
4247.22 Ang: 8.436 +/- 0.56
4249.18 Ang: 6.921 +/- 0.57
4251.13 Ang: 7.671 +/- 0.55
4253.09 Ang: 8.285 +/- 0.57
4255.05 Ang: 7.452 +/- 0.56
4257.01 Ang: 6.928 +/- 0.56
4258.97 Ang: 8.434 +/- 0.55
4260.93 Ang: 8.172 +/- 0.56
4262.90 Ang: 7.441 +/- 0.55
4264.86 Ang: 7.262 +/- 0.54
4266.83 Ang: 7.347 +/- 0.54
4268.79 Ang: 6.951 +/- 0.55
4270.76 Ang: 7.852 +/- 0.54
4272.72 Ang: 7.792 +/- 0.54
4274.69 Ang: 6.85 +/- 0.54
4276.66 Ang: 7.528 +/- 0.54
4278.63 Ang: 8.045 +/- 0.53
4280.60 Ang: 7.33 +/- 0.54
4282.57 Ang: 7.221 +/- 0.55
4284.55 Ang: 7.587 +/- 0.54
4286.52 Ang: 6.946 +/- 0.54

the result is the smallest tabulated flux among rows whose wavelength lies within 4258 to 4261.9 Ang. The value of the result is 8.172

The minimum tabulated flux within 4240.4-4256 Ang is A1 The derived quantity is 6.268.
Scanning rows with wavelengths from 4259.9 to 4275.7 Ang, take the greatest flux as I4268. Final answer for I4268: 8.172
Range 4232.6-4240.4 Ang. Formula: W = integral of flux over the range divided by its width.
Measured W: 7.5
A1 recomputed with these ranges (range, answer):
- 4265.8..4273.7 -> 6.951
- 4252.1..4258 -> 6.928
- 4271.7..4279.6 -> 6.85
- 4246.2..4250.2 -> 6.921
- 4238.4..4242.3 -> 6.984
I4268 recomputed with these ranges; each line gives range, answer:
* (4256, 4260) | 8.434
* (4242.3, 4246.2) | 8.253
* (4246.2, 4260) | 8.436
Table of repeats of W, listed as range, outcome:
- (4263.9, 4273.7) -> 7.44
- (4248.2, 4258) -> 7.46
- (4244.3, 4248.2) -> 8.35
